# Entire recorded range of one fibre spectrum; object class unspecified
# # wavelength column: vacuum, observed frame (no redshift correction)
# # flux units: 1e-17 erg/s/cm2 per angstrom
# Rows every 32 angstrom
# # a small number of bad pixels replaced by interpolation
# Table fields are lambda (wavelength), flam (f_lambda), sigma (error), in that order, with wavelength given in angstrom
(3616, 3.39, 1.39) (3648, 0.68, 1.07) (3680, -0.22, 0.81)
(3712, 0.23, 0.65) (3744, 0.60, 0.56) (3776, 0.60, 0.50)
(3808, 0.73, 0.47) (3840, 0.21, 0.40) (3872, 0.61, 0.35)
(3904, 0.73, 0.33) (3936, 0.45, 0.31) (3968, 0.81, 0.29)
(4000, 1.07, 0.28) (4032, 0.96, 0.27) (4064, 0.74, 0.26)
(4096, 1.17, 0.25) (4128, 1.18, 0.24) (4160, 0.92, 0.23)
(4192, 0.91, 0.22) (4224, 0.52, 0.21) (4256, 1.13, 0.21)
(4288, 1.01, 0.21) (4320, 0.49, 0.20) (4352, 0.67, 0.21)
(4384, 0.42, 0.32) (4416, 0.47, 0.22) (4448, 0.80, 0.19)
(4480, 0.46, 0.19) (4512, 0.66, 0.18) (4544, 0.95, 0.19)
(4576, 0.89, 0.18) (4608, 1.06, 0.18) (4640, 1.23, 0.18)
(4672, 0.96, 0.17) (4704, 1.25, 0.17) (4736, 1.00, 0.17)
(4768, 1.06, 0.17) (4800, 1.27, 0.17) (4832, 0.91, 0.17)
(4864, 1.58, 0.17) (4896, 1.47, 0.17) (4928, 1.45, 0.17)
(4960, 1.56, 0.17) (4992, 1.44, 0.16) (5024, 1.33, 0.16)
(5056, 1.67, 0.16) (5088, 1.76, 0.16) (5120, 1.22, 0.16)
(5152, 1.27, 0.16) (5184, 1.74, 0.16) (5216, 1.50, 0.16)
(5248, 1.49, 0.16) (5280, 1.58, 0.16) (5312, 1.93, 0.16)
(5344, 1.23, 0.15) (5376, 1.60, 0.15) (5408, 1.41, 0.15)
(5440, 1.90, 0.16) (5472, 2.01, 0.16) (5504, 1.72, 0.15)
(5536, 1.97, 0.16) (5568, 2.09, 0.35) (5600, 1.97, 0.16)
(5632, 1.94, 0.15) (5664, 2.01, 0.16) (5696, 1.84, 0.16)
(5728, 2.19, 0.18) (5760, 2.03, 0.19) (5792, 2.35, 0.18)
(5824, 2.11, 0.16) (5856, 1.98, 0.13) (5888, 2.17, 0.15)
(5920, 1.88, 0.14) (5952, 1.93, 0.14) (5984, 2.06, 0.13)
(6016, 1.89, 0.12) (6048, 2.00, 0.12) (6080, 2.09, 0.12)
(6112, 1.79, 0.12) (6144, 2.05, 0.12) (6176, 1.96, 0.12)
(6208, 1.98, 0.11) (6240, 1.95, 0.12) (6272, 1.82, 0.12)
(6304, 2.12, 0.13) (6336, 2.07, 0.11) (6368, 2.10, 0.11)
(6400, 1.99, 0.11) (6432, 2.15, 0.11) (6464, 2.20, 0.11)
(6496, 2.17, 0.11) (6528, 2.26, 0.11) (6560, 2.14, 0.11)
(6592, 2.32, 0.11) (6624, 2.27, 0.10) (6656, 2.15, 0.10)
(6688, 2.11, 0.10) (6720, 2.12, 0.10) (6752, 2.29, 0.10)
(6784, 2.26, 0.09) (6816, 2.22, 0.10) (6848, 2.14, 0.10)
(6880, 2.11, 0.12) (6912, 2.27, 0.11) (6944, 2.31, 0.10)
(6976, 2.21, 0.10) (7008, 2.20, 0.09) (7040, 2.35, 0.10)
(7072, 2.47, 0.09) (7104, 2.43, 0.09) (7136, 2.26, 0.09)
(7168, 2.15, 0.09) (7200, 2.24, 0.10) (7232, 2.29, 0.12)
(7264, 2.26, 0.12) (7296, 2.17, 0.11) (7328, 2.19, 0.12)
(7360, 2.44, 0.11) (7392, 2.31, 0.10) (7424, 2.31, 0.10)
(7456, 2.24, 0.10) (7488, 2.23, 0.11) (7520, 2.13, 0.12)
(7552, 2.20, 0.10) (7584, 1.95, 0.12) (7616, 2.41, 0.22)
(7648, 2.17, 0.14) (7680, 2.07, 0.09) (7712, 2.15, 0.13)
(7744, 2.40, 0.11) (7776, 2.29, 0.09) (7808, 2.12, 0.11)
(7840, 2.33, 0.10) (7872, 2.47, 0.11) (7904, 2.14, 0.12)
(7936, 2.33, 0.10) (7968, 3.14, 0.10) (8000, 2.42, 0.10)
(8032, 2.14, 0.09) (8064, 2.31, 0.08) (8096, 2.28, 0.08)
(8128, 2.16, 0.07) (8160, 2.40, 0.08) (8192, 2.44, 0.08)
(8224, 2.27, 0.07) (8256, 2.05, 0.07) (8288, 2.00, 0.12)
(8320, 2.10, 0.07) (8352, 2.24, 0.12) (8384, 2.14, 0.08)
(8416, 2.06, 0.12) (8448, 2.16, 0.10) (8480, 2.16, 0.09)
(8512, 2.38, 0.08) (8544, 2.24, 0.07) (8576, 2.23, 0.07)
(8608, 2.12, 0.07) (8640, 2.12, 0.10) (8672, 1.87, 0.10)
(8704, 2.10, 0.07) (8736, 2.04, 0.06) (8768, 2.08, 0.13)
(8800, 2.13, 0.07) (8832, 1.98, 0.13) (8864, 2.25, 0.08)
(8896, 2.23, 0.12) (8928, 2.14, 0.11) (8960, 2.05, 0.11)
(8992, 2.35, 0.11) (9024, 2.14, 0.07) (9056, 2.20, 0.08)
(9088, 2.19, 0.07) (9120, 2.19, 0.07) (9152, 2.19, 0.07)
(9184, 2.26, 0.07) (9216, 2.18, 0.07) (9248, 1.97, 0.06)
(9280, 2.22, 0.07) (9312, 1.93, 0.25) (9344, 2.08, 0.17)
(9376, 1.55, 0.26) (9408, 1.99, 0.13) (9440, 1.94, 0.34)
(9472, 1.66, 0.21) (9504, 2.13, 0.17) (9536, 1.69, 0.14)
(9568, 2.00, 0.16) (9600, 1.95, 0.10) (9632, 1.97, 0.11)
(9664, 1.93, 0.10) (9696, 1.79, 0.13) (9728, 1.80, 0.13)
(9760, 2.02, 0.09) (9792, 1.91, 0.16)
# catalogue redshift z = 0.21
